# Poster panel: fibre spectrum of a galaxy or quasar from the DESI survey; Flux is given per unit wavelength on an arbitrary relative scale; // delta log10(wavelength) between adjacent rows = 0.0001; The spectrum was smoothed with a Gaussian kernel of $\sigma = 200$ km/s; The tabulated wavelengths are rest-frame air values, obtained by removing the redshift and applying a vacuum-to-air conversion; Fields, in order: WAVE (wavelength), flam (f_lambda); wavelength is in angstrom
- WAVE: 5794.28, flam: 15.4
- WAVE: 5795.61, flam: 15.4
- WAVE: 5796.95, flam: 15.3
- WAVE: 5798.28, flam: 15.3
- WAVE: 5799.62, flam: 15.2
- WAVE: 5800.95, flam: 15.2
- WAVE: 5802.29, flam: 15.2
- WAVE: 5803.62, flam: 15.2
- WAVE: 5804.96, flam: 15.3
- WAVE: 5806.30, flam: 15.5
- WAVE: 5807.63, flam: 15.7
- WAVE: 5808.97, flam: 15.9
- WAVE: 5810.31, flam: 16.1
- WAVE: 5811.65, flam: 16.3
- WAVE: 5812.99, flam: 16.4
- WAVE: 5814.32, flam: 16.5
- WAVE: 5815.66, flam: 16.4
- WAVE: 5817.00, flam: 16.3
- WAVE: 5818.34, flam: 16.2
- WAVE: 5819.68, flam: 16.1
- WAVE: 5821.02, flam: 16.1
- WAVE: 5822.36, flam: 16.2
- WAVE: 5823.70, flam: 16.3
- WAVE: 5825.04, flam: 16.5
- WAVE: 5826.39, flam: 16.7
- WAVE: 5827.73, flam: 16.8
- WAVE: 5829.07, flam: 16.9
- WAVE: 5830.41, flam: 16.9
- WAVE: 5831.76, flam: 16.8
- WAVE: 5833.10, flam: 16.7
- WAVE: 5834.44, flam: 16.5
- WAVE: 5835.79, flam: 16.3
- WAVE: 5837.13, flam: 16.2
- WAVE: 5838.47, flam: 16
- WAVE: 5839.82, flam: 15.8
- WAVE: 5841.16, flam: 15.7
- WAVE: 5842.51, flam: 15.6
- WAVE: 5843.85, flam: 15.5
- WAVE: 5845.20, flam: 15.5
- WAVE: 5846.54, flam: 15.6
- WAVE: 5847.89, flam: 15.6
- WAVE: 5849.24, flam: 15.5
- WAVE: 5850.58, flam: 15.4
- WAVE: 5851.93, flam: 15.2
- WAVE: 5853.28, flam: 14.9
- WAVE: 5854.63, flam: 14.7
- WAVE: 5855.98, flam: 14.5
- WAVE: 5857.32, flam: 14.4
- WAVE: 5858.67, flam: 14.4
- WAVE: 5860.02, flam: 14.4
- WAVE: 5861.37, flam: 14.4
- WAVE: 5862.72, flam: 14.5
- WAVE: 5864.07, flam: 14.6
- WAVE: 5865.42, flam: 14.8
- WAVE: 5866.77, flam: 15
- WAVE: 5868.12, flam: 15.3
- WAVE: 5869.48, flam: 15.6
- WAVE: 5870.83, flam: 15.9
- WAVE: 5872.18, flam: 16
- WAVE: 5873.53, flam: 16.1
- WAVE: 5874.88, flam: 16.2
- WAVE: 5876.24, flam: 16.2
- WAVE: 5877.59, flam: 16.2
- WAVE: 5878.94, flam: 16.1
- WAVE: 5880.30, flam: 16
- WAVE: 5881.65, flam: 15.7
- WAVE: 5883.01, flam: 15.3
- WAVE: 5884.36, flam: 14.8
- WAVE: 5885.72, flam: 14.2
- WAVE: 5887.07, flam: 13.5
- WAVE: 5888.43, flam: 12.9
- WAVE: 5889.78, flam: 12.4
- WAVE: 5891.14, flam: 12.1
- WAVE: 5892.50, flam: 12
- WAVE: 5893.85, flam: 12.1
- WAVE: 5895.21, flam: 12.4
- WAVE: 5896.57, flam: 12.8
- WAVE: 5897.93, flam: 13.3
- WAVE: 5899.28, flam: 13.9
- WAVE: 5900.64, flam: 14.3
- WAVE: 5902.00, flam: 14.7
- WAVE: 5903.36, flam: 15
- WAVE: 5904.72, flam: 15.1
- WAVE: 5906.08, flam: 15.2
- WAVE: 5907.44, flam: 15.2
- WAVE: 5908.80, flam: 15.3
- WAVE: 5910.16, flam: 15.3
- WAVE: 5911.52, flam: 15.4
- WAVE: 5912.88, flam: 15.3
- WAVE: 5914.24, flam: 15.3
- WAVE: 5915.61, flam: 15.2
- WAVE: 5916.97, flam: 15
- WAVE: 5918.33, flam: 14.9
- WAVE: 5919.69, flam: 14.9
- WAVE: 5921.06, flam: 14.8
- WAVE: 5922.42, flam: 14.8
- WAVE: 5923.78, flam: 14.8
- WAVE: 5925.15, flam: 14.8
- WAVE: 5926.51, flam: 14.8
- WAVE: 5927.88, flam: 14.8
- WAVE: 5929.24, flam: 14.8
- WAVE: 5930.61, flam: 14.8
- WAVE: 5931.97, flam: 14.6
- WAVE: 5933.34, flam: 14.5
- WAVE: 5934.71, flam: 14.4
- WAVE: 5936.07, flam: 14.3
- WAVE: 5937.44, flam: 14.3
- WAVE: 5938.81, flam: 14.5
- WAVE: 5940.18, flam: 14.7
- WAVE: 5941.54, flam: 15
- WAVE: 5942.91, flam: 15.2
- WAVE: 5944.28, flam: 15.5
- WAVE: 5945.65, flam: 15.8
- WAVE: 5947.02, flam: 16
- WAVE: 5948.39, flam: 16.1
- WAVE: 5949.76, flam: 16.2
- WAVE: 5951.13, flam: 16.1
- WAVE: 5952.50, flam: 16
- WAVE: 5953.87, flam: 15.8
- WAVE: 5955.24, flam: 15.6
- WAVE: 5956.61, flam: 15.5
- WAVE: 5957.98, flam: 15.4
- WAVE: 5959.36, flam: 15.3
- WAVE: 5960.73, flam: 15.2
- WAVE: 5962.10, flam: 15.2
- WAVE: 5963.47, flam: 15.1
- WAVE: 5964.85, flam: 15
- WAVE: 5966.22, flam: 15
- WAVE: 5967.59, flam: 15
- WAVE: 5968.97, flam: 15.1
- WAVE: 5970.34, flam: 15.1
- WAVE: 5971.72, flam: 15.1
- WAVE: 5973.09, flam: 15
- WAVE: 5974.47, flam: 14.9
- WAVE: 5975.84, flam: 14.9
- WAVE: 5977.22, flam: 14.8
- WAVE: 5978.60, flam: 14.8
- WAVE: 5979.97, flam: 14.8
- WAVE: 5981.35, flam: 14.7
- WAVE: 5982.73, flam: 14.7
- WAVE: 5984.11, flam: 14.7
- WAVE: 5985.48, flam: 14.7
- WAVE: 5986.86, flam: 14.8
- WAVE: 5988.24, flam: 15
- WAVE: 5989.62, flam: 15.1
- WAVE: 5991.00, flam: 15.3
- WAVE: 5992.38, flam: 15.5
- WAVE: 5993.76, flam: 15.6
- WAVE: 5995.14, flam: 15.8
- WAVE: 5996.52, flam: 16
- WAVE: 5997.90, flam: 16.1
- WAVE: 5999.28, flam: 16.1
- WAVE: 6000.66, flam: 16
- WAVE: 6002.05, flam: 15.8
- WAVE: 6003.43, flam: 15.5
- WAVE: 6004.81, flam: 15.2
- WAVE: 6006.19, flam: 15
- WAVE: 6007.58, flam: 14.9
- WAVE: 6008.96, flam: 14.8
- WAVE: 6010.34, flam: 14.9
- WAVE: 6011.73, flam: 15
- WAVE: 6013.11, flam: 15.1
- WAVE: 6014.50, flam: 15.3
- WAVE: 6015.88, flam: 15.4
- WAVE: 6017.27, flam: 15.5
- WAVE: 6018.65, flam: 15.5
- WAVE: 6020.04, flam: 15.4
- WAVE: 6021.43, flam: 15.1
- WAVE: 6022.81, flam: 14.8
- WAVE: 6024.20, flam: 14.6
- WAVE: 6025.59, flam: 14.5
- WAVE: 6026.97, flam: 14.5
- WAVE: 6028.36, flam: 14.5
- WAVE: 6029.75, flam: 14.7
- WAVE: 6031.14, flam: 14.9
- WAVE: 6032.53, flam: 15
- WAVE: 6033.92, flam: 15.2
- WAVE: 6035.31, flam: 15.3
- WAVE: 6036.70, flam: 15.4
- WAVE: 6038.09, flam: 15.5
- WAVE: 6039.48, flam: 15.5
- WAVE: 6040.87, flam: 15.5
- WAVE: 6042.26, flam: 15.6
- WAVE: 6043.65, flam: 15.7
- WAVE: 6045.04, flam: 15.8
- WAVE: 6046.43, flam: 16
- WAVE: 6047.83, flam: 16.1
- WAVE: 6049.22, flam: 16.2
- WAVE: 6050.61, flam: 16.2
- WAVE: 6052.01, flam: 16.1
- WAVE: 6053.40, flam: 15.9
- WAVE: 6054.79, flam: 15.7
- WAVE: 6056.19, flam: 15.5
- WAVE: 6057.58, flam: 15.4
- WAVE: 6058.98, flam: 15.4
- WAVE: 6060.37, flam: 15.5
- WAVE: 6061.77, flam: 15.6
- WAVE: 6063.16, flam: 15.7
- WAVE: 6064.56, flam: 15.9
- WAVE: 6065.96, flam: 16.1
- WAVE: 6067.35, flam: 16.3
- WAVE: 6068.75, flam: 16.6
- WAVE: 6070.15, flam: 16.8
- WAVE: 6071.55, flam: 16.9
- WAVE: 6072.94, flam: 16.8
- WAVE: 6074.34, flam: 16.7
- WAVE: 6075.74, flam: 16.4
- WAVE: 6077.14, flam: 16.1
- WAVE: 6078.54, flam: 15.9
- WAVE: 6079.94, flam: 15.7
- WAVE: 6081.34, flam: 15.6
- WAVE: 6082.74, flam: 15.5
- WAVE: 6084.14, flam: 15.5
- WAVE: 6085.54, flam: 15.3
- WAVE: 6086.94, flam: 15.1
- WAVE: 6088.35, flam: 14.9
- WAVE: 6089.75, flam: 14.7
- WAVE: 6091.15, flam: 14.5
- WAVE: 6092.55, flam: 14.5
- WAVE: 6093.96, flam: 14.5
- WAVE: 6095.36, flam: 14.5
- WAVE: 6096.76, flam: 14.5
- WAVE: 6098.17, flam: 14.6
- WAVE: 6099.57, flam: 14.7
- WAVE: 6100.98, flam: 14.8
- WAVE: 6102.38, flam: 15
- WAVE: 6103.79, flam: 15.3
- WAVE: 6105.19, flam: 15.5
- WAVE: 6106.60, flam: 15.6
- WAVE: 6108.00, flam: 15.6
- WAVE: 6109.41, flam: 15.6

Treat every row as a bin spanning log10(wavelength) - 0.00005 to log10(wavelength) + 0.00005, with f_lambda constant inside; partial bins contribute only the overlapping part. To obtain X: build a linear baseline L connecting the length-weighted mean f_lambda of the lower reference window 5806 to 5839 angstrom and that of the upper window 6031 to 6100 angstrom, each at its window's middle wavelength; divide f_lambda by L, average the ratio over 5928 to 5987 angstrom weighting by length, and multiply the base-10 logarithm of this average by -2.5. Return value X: 0.058 mag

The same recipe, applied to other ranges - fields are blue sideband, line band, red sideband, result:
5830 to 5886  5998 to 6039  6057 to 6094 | 0.03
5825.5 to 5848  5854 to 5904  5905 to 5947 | 0.08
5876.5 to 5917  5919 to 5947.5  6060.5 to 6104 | -0.02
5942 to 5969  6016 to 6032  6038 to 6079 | 0.06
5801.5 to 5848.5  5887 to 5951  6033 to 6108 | 0.10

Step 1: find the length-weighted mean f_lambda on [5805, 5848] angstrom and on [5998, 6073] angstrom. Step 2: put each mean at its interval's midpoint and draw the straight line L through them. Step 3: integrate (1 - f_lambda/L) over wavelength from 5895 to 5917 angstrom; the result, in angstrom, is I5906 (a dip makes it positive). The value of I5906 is 1.7 angstrom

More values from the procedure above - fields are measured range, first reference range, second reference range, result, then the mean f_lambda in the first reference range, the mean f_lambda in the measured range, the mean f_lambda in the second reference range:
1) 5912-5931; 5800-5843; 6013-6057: 1.0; 16.1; 14.9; 15.4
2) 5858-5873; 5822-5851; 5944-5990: 0.9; 16.1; 15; 15.2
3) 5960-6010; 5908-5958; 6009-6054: 0.2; 15.1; 15.2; 15.3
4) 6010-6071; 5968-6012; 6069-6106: -0.8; 15.2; 15.5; 15.4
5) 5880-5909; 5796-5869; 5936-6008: 2.9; 15.7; 14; 15.3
